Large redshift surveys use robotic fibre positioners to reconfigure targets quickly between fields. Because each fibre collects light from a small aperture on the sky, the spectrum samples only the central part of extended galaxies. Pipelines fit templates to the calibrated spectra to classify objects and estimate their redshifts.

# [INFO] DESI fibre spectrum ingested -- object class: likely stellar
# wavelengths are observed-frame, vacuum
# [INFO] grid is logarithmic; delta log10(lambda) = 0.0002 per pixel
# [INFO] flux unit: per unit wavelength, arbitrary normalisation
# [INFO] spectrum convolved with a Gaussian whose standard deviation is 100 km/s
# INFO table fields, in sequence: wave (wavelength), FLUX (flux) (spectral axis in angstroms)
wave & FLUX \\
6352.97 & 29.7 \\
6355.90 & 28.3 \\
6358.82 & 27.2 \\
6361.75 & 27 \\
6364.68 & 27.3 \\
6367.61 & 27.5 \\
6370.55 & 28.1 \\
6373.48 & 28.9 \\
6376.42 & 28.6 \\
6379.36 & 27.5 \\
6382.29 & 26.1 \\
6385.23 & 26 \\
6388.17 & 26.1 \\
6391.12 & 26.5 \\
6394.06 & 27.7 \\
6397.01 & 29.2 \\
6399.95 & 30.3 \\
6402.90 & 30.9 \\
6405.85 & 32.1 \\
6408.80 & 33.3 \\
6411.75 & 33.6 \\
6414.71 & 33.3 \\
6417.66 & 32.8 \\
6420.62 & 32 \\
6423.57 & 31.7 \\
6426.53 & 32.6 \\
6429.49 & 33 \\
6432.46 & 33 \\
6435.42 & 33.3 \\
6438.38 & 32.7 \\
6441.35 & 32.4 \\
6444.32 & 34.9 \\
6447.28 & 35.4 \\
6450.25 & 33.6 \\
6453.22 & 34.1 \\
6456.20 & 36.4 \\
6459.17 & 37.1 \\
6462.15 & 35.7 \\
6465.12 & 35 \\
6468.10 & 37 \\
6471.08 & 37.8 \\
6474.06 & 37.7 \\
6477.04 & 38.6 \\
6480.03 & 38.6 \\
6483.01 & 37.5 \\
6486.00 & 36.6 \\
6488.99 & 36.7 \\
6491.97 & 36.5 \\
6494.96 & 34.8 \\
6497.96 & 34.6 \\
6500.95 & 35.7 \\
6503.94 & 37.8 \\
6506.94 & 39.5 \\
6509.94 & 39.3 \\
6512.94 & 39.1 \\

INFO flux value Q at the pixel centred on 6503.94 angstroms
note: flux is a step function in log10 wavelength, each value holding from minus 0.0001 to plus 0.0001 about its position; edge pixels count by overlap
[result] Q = 37.8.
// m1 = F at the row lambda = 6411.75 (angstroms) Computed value 33.6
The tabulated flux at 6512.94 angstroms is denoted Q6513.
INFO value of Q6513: 39.1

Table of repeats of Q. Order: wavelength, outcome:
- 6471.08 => 37.8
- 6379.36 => 27.5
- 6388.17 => 26.1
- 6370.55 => 28.1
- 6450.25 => 33.6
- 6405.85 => 32.1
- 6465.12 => 35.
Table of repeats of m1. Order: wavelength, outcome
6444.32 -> 34.9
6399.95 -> 30.3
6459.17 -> 37.1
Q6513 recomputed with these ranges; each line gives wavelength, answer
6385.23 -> 26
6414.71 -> 33.3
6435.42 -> 33.3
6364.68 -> 27.3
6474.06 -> 37.7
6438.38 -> 32.7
